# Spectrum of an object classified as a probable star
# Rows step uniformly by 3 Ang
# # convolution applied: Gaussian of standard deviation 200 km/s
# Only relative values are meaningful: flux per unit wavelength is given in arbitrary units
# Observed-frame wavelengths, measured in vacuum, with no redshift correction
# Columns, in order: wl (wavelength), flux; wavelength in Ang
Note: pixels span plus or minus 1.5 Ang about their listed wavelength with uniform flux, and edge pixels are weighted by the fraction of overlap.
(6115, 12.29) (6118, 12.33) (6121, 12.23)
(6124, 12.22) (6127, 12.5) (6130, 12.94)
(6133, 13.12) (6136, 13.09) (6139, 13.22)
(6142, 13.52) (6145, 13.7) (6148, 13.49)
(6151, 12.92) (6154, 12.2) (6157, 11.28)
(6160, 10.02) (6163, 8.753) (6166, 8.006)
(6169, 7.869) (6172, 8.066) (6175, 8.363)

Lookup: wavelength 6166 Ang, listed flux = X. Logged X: 8.006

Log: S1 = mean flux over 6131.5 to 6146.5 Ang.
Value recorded 13.3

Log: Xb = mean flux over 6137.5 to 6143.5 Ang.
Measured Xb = 13.4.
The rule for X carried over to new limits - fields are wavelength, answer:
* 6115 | 12.29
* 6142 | 13.52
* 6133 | 13.12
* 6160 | 10.02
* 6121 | 12.23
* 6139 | 13.22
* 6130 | 12.94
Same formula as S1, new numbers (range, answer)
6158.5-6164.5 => 9.39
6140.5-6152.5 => 13.4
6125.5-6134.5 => 12.9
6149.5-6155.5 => 12.6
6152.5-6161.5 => 11.2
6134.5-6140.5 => 13.2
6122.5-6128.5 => 12.4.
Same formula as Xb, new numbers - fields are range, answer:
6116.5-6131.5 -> 12.4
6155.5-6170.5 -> 9.19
